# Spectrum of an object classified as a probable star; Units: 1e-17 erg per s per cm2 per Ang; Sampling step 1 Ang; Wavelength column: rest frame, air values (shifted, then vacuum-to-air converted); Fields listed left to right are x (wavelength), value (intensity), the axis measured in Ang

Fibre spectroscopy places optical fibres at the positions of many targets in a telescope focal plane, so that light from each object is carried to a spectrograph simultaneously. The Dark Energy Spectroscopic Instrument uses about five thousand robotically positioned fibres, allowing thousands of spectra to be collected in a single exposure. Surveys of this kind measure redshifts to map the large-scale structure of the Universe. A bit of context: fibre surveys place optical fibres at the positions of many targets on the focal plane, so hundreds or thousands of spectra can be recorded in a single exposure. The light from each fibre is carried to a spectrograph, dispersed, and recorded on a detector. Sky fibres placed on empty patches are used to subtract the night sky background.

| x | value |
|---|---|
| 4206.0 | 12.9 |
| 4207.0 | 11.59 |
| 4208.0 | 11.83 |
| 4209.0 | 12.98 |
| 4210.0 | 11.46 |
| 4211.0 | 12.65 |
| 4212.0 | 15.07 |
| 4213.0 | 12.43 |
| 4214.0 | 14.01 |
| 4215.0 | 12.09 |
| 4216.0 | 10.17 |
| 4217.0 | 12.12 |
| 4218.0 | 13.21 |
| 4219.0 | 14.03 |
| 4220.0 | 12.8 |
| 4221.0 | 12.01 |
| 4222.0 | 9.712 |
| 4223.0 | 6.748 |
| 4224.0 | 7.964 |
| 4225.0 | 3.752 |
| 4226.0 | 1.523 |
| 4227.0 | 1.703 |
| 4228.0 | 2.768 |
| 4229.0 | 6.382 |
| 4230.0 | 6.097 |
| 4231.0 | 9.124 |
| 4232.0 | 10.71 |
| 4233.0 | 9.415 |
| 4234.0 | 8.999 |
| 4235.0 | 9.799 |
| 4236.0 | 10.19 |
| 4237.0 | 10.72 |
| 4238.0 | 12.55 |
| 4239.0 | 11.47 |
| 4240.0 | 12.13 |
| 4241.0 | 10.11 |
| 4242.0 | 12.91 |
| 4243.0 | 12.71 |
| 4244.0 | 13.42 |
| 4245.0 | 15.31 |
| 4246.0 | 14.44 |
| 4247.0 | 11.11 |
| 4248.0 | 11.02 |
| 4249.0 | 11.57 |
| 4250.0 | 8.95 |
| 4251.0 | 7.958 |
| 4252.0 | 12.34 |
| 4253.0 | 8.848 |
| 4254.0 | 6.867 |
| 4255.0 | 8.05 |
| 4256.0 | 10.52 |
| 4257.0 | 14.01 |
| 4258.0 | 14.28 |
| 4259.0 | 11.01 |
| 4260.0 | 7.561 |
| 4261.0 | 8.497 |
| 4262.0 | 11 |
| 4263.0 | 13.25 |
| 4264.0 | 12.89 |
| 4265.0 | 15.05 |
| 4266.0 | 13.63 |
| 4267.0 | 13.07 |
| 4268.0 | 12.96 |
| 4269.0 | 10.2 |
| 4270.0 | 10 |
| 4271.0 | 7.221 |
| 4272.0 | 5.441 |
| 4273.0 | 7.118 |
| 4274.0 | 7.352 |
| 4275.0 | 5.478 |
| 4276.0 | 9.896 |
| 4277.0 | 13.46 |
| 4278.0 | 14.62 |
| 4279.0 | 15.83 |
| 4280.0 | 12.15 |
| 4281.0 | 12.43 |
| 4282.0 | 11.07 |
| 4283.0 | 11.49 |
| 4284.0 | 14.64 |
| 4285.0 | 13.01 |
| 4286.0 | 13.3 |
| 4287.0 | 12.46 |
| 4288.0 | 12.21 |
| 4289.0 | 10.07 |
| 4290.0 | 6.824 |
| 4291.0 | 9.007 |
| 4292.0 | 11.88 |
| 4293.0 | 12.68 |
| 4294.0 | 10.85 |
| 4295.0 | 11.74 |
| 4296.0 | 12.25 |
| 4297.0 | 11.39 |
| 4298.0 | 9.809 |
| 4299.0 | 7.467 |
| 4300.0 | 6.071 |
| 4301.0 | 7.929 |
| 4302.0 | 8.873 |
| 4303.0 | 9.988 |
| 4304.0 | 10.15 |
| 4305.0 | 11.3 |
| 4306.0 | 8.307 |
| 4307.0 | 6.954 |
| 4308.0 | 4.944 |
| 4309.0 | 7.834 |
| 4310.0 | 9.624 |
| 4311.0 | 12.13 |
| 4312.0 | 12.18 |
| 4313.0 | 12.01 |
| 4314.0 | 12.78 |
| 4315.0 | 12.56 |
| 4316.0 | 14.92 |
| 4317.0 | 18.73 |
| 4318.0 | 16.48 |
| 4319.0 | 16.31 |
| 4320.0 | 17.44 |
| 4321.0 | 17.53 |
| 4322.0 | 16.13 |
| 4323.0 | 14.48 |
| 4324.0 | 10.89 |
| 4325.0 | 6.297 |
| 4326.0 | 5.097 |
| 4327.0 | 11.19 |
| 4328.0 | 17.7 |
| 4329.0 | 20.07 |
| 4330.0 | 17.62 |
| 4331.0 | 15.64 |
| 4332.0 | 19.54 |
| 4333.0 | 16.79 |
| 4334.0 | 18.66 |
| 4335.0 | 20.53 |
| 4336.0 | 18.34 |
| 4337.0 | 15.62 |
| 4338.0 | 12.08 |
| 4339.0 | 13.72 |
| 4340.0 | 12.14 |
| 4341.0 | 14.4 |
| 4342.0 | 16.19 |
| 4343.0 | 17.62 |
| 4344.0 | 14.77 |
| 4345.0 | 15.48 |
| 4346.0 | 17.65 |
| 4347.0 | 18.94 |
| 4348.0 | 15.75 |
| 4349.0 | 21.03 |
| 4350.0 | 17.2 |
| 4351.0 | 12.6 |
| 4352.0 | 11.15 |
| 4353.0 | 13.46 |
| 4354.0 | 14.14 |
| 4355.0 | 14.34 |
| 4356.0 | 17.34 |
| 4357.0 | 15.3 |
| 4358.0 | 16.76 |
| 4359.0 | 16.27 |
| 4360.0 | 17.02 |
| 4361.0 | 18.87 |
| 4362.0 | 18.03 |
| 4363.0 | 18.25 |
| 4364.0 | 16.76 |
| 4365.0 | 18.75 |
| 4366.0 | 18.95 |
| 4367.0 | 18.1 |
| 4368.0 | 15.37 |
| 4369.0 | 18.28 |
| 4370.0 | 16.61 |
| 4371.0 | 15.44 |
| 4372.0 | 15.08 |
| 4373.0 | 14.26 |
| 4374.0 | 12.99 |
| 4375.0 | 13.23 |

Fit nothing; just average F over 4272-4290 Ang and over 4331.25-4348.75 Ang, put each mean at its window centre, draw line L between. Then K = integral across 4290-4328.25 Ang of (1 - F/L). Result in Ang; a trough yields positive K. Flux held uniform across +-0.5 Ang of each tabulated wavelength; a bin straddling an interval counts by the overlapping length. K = 6.8 Ang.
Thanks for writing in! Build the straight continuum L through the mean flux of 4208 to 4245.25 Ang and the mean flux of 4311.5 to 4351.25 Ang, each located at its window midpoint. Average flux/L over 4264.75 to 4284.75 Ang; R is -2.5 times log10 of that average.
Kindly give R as 0.14 mag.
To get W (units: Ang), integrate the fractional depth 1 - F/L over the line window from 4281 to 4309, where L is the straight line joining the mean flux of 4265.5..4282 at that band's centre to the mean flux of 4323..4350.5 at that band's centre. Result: 4.5 Ang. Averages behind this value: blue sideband 10.7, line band 10.2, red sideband 15.6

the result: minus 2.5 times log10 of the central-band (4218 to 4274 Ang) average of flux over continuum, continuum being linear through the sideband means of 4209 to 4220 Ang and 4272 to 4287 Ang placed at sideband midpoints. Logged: 0.194 mag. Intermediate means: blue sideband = 12.7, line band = 10.1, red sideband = 11.4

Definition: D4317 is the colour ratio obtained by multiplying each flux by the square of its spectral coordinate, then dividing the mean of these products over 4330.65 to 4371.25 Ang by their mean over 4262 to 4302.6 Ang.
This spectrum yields 1.6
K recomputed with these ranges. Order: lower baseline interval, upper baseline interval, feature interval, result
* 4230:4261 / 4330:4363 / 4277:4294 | 1.08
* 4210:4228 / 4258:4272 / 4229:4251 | -0.82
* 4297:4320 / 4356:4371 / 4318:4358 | -3.32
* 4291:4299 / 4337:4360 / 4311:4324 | -1.92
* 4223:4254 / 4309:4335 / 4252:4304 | 4.44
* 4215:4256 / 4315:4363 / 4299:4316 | 5.19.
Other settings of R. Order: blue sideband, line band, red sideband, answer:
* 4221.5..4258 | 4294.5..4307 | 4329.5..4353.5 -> 0.38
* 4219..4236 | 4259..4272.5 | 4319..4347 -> -0.03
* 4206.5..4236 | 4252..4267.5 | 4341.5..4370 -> 0.04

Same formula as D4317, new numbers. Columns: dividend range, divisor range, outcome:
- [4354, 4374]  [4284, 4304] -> 1.64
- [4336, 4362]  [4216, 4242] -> 1.82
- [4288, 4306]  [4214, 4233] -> 1.19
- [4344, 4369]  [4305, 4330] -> 1.33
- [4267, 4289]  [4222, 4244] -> 1.31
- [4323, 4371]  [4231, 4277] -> 1.55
